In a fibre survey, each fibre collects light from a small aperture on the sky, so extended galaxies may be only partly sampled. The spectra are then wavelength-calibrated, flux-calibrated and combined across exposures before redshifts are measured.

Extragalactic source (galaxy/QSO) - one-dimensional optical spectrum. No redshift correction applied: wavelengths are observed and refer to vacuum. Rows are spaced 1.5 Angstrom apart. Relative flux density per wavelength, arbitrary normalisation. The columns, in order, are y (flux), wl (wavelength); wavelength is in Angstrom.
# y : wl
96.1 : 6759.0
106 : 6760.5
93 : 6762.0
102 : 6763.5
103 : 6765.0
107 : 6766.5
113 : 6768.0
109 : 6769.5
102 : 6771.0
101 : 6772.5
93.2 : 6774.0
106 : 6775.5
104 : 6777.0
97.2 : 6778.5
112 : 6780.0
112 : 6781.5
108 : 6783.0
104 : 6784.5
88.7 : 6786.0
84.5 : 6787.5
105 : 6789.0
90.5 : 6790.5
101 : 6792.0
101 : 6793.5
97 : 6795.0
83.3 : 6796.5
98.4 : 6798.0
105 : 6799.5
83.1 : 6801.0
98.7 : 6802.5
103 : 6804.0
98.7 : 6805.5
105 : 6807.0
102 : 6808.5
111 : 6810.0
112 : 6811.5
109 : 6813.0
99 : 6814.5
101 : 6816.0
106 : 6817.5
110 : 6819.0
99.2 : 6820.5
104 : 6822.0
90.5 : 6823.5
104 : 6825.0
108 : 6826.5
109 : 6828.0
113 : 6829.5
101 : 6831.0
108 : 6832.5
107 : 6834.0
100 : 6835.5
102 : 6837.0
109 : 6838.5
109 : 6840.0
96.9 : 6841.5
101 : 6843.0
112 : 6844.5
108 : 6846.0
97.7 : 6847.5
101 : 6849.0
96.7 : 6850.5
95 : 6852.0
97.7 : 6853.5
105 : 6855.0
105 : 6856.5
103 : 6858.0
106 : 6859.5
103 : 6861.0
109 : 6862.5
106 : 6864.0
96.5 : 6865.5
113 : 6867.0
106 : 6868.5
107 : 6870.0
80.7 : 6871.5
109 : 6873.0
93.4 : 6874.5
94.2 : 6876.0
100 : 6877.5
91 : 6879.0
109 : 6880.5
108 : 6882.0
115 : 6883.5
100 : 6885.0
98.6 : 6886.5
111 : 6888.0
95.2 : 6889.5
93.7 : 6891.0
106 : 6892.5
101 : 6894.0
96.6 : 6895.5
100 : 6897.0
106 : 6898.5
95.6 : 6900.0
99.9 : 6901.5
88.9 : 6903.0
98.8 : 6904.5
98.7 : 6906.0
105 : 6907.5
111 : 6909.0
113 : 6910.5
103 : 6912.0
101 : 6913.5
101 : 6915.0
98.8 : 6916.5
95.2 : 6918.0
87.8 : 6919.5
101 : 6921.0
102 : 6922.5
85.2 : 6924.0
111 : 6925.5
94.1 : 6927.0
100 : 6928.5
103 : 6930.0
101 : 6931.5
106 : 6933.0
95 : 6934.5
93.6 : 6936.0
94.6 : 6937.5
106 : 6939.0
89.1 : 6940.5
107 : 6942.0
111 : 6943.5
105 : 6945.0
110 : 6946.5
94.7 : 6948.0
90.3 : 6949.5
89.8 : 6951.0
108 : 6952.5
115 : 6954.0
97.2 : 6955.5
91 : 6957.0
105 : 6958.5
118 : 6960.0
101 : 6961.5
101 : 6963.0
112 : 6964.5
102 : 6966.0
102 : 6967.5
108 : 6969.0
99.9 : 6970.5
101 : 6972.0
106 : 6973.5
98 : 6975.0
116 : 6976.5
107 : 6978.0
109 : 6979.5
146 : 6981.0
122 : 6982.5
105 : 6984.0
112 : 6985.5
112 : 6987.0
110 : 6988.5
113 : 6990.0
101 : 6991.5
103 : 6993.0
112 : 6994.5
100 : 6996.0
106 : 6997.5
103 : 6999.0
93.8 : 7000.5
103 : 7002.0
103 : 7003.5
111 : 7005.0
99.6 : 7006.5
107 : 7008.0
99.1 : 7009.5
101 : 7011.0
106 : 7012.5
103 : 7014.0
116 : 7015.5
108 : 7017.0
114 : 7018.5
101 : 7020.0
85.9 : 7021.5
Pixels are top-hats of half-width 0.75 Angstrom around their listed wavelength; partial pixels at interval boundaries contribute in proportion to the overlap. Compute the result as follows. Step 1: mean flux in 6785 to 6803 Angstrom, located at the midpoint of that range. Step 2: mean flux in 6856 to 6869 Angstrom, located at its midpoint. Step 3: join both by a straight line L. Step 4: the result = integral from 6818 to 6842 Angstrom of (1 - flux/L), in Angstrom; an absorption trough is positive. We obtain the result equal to -1.0 Angstrom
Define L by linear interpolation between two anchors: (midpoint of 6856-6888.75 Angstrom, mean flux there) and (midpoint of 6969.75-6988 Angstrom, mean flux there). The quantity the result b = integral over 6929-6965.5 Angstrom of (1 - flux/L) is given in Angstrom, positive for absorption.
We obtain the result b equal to 2.3 Angstrom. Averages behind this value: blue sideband 103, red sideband 111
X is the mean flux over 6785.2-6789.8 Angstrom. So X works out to 92.8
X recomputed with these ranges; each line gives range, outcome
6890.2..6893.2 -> 99.7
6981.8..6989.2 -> 112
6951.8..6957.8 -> 103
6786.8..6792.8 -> 95.4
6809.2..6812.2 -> 111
